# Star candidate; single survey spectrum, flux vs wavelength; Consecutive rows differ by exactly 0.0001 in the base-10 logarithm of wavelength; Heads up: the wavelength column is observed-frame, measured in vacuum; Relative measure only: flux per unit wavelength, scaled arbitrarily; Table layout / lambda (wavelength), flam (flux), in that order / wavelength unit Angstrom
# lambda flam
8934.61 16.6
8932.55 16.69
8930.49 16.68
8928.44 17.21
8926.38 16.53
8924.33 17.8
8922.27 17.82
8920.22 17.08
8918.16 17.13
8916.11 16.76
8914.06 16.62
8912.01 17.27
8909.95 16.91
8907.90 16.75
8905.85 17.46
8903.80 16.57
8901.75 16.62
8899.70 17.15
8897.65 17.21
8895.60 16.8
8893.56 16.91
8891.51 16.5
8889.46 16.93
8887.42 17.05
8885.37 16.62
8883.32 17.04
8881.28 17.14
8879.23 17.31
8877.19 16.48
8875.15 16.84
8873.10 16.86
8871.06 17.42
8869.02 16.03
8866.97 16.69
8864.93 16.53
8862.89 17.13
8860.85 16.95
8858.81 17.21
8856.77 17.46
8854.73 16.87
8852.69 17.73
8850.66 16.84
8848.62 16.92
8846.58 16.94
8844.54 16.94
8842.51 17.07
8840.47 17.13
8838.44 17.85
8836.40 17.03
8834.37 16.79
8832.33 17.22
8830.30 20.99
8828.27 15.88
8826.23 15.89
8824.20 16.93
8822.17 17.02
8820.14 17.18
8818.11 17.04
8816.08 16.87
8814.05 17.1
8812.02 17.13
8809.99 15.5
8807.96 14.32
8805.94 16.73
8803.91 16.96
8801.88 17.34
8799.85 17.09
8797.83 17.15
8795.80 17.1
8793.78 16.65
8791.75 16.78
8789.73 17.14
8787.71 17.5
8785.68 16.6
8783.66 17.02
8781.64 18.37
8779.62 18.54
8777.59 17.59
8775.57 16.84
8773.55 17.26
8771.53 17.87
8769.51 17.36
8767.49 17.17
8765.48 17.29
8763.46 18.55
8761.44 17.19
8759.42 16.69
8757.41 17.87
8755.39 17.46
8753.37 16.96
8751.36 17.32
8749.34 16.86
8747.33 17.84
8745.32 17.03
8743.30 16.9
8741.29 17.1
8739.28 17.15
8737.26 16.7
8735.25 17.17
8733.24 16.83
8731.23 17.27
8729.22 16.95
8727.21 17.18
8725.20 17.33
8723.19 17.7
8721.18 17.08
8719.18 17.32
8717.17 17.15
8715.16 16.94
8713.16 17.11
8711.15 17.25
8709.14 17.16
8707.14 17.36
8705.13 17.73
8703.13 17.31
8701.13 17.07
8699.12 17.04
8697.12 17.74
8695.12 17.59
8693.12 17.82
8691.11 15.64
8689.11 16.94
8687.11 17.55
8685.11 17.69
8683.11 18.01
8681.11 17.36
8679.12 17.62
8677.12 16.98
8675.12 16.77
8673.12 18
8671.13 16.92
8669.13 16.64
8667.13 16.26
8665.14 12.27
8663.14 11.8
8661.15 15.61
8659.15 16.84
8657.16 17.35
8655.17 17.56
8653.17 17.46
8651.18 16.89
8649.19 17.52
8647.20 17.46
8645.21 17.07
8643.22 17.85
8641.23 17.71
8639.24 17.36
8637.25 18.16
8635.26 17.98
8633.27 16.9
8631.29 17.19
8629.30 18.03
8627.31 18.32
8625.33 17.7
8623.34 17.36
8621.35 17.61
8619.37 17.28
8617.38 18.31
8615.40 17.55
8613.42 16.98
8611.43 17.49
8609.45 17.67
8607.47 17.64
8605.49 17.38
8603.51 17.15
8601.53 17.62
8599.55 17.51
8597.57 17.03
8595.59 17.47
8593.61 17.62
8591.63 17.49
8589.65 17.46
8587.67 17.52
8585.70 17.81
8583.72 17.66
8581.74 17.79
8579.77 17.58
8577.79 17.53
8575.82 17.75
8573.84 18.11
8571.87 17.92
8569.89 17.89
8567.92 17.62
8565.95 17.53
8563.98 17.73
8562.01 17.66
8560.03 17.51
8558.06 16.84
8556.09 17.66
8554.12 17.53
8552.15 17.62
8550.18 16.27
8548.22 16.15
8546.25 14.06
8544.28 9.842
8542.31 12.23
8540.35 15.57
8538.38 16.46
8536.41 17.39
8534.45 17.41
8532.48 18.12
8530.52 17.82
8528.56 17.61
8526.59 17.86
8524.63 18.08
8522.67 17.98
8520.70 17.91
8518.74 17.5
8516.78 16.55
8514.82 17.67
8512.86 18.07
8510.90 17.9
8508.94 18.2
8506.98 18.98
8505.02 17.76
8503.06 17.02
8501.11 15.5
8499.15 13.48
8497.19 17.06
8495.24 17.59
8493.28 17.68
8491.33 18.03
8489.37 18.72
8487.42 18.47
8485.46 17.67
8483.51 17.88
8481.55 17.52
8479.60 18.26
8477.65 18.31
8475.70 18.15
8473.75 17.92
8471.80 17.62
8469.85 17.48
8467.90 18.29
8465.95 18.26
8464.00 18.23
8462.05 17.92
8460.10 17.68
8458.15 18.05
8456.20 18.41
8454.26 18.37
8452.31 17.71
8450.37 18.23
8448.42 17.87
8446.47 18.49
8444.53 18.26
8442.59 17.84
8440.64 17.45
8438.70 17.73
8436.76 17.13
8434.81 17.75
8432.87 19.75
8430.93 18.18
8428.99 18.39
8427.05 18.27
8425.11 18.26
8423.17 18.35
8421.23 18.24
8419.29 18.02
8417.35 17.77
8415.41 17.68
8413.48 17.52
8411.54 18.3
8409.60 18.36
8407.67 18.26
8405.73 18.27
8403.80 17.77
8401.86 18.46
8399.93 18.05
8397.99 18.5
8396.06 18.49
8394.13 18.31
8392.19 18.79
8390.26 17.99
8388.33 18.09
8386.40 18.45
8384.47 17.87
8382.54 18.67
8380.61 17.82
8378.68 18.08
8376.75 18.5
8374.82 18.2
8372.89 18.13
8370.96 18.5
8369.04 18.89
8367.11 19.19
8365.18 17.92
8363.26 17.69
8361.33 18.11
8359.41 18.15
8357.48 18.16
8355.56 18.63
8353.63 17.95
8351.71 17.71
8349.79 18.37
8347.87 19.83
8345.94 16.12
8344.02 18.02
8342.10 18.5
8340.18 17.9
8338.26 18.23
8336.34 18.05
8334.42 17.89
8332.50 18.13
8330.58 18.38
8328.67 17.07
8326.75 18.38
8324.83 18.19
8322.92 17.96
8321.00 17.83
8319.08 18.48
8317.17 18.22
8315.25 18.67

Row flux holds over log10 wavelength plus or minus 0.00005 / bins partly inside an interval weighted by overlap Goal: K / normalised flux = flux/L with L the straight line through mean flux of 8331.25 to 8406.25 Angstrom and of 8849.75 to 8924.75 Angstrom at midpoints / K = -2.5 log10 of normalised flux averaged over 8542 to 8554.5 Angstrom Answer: 0.20 mag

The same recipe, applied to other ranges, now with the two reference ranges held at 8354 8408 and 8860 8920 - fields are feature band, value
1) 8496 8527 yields 0.04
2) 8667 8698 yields 0.01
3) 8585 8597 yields 0.01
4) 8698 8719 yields 0.01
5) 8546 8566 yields 0.05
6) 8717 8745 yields 0.01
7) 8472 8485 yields 0.00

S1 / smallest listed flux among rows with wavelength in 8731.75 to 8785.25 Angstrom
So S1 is 16.69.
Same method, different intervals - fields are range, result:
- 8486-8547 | 9.842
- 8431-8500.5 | 13.48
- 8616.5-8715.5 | 11.8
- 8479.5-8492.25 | 17.52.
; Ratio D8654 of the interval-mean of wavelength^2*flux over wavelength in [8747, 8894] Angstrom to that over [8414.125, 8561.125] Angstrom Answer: 1.06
